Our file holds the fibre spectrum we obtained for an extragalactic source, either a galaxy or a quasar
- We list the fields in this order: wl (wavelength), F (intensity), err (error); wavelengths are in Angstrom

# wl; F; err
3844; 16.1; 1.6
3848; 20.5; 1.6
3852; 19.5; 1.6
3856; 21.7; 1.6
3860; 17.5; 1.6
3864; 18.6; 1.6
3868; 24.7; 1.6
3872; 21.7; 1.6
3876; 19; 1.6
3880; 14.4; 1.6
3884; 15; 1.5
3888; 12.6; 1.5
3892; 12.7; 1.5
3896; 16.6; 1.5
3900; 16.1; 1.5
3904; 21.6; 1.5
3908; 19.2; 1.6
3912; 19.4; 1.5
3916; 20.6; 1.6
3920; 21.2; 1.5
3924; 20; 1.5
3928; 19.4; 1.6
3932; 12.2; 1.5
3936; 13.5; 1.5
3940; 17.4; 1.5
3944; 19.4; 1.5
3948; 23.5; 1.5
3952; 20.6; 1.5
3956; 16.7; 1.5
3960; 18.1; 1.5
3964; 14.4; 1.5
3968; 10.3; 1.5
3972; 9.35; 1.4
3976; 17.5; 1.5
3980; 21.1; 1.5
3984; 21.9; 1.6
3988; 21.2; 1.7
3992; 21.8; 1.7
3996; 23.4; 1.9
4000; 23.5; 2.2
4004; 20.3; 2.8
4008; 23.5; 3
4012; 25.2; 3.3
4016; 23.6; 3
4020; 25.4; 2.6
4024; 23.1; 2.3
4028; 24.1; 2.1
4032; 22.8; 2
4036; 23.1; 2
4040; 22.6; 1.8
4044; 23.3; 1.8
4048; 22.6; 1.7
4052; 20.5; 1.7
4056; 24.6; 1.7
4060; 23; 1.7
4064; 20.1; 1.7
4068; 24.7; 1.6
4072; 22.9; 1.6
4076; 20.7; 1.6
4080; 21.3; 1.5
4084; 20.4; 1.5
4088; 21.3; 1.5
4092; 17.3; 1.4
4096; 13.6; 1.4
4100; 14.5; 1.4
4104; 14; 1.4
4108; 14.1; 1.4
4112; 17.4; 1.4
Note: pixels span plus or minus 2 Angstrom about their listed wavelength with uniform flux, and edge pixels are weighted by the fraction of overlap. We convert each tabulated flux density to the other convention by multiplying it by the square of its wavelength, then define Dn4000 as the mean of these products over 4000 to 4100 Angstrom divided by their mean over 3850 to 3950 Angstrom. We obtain 1.3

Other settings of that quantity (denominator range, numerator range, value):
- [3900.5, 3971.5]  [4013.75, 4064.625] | 1.36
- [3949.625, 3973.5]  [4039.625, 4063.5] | 1.56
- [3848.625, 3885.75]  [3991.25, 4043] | 1.31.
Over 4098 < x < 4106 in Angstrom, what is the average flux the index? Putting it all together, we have 14.2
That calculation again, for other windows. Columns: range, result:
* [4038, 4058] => 22.7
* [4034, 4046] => 23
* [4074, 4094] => 20.2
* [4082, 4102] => 17.4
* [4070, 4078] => 21.8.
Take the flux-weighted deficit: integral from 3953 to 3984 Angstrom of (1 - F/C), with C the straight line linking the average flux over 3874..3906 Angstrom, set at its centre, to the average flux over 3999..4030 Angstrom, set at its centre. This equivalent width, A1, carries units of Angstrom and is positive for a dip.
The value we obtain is 7.2 Angstrom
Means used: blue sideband 16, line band 15.9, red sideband 23.6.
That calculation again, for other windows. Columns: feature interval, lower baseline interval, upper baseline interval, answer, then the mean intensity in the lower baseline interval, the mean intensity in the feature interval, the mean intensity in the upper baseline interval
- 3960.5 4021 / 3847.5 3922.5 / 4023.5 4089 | 2.8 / 18.5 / 20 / 22.4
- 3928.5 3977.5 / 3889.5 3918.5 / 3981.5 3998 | 9.9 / 18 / 16.2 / 22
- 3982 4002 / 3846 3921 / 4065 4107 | -3.8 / 18.5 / 22.4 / 19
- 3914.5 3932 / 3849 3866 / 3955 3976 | -3.5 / 19.4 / 19.4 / 14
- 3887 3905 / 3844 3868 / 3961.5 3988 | 2.6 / 19.7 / 15.8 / 16.2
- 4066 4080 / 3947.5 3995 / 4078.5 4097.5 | -2.9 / 18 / 22.6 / 18.9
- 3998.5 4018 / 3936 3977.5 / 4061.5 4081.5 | -4.3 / 16.6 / 23.2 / 22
